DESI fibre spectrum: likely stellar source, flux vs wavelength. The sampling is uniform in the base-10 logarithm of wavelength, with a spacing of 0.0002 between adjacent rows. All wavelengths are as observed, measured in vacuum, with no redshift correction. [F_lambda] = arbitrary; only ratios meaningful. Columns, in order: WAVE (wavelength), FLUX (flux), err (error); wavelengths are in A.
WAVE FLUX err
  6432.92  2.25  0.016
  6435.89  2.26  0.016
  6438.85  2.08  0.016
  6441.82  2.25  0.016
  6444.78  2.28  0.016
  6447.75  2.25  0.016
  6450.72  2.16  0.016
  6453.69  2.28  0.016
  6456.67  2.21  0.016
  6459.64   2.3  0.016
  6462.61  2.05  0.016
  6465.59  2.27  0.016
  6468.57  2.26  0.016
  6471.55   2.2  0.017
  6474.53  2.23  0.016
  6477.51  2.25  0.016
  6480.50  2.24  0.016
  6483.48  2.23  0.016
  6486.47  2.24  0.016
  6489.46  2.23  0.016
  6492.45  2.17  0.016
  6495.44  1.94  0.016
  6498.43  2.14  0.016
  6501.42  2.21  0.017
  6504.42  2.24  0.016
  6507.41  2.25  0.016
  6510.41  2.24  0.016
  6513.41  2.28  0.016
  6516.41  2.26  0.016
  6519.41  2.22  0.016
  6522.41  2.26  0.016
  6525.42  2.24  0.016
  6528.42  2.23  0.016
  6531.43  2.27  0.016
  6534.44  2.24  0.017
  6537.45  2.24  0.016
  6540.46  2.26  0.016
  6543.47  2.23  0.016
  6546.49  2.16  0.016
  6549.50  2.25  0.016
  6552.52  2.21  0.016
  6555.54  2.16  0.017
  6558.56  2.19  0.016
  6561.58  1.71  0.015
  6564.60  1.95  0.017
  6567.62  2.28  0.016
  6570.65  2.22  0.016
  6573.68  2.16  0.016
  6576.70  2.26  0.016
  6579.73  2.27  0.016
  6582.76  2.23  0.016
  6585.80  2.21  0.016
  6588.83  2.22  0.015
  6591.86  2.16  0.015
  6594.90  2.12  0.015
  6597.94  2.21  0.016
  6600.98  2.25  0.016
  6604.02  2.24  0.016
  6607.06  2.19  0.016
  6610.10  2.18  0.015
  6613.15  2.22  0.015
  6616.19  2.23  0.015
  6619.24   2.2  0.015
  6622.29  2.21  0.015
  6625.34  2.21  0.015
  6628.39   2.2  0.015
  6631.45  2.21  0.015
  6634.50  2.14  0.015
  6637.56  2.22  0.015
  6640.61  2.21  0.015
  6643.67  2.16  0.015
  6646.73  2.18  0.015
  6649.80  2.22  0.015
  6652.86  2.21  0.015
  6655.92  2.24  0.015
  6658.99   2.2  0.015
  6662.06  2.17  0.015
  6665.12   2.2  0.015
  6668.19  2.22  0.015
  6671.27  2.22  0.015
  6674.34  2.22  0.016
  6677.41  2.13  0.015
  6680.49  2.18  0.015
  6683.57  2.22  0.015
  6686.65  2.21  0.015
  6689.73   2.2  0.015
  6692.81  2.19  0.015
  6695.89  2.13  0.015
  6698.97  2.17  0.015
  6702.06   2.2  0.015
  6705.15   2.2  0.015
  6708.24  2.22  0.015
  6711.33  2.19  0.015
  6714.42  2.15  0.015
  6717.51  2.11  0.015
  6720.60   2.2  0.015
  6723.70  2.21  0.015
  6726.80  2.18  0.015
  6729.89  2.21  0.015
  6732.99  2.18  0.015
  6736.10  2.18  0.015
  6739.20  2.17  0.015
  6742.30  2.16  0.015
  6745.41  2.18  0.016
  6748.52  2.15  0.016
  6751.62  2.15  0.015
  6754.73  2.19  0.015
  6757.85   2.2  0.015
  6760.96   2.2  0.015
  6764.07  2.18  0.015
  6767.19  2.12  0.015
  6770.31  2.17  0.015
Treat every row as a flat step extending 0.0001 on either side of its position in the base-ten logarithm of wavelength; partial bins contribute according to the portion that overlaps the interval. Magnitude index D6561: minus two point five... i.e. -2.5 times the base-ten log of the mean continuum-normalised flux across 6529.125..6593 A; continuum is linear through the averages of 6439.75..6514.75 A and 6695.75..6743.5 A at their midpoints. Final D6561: 0.01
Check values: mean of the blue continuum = 2.21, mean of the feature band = 2.19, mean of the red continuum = 2.18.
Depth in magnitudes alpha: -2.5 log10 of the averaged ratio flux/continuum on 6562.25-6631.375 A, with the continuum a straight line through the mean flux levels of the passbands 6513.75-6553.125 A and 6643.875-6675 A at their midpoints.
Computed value 0.01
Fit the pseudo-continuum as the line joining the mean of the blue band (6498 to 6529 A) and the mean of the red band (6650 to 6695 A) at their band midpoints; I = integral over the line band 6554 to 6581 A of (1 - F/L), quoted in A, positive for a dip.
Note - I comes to 1.1 A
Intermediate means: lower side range 2.24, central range 2.13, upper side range 2.2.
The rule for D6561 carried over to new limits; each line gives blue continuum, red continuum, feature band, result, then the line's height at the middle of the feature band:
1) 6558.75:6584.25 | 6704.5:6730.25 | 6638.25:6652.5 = -0.02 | 2.16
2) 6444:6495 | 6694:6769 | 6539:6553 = -0.01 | 2.21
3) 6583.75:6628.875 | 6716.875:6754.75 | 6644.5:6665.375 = 0.00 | 2.19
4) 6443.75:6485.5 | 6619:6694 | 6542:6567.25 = 0.05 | 2.21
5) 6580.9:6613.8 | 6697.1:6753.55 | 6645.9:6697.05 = 0.00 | 2.19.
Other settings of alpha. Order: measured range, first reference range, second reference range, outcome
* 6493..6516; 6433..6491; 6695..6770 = 0.01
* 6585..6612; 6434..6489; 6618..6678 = 0.00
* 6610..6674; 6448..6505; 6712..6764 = -0.01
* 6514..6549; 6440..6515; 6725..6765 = -0.02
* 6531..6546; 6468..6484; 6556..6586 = -0.03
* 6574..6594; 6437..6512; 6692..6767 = -0.01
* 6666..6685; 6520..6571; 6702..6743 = -0.01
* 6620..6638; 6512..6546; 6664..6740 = 0.01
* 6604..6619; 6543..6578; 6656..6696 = -0.02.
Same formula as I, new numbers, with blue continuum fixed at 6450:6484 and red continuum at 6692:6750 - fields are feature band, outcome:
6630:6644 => 0.0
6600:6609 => -0.1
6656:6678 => -0.1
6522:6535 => -0.2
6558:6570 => 0.9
